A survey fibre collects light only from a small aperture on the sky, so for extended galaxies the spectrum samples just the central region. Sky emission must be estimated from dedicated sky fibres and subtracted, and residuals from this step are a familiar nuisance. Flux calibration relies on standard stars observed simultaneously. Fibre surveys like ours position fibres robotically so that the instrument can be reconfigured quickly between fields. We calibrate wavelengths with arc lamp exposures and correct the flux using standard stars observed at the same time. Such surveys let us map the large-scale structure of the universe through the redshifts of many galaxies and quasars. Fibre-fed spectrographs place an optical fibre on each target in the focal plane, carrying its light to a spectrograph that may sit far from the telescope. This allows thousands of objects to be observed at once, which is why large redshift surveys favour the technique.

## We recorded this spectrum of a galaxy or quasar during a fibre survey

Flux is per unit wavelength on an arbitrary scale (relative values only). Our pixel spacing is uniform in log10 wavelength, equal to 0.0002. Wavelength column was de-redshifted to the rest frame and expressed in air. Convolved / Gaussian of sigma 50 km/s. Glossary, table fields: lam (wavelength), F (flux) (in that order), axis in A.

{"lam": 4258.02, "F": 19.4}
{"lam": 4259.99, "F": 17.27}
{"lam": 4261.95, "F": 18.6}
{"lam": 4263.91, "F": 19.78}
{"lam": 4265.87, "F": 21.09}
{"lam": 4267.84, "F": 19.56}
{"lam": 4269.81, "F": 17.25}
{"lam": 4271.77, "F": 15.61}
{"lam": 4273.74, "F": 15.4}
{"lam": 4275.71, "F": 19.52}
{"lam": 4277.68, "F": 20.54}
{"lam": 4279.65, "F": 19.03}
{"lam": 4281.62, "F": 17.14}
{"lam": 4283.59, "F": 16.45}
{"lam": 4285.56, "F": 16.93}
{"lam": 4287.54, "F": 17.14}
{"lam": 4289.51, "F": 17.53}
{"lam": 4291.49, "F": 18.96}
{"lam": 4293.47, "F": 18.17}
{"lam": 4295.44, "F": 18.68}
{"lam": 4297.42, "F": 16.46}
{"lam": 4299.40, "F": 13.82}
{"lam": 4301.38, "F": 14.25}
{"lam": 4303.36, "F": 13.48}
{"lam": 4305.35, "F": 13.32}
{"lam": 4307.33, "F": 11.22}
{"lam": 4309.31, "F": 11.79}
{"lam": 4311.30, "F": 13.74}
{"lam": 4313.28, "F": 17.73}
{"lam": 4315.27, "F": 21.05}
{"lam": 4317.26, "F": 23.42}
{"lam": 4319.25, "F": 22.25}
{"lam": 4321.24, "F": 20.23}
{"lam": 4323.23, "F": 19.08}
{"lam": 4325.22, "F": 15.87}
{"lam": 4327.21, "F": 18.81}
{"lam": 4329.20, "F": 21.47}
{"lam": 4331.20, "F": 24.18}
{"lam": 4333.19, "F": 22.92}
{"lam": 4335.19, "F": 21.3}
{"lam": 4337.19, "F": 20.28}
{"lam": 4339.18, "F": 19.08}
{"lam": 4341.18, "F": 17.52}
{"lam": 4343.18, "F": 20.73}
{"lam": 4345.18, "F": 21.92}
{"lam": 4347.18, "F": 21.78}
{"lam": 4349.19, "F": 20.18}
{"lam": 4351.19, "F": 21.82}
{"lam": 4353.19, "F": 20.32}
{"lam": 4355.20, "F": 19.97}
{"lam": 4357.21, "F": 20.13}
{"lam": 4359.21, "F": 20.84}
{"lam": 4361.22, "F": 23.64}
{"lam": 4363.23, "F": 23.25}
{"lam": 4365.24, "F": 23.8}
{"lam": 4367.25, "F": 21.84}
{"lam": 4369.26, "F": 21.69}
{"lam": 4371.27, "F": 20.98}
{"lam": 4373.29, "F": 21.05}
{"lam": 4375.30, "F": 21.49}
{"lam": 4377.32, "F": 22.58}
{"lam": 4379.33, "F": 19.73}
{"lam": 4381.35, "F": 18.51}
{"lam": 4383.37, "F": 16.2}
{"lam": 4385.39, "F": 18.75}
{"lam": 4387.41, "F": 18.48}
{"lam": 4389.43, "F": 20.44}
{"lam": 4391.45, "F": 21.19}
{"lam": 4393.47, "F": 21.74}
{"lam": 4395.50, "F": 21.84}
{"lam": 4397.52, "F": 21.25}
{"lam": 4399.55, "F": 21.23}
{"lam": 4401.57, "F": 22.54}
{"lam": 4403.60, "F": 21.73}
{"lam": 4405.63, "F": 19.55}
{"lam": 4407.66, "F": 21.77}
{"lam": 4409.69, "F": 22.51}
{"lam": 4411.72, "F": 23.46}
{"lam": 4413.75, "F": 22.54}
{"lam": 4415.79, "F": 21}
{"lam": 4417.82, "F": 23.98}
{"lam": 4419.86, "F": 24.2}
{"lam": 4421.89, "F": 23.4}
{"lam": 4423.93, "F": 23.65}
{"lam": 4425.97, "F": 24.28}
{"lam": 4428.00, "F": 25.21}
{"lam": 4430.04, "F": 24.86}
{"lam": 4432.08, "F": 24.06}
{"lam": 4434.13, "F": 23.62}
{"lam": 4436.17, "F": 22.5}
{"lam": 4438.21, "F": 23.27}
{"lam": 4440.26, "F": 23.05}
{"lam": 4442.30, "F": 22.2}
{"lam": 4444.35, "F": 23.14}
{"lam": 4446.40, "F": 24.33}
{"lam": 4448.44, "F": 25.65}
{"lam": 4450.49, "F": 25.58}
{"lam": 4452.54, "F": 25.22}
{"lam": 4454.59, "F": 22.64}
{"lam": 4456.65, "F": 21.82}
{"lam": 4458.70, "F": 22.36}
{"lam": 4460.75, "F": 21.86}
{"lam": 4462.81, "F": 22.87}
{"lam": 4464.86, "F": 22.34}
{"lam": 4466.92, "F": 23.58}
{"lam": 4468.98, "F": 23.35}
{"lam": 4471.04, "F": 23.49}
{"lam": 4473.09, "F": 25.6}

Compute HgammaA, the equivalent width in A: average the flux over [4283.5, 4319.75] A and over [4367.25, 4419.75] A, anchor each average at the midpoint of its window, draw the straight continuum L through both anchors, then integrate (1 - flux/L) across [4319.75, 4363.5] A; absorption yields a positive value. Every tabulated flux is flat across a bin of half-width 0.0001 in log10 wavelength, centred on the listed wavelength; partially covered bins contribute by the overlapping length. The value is -5.0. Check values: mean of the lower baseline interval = 16.6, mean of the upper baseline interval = 21.1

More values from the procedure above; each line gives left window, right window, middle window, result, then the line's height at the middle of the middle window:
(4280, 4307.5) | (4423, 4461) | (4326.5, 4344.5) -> -2.4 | 18.3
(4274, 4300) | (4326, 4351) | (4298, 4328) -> 4.2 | 19.3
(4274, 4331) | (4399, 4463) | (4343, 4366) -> -2.0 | 19.8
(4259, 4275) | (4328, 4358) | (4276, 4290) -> 0.6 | 18.7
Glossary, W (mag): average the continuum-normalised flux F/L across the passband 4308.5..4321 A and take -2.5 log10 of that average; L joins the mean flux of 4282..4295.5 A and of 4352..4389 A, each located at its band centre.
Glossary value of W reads 0.006 mag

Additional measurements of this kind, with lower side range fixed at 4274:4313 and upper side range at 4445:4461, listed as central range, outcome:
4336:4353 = -0.099 mag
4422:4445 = -0.037 mag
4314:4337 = -0.178 mag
